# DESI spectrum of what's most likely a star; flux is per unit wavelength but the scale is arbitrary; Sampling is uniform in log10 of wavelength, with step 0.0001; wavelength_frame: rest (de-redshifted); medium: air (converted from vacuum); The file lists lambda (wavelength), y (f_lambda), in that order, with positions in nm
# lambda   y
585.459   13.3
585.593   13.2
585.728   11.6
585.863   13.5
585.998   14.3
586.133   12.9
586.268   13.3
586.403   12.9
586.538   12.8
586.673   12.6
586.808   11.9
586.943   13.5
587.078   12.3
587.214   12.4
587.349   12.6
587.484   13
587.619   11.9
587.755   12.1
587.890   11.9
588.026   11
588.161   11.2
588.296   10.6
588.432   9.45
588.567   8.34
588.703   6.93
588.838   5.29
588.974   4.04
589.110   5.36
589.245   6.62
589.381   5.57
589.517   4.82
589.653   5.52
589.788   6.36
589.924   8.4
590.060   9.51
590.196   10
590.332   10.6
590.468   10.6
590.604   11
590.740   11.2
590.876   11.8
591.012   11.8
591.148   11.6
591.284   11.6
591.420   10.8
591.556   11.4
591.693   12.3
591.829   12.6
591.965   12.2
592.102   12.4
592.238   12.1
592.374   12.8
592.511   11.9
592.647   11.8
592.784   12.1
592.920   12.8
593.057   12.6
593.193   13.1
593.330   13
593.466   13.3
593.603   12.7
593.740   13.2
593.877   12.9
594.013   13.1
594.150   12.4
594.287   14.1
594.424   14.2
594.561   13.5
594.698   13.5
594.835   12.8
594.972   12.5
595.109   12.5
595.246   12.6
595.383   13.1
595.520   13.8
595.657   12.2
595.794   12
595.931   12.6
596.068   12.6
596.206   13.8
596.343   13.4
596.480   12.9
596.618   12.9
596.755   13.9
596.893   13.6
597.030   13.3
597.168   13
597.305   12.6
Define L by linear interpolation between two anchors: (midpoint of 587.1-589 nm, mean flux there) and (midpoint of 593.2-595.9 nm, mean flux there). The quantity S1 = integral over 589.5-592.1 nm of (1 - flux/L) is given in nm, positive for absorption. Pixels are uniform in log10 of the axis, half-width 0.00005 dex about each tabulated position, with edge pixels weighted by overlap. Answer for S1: 0.245 nm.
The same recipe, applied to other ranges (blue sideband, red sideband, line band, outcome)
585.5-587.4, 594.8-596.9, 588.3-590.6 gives 0.95 nm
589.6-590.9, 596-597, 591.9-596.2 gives -0.38 nm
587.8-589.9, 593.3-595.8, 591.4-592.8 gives -0.18 nm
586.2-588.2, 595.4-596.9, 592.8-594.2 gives 0.00 nm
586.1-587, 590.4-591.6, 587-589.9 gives 0.79 nm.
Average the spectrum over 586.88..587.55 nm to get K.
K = 12.8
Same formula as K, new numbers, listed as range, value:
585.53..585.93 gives 12.8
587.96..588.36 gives 11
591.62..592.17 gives 12.4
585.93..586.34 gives 13.5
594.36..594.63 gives 13.8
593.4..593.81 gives 13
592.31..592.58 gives 12.3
